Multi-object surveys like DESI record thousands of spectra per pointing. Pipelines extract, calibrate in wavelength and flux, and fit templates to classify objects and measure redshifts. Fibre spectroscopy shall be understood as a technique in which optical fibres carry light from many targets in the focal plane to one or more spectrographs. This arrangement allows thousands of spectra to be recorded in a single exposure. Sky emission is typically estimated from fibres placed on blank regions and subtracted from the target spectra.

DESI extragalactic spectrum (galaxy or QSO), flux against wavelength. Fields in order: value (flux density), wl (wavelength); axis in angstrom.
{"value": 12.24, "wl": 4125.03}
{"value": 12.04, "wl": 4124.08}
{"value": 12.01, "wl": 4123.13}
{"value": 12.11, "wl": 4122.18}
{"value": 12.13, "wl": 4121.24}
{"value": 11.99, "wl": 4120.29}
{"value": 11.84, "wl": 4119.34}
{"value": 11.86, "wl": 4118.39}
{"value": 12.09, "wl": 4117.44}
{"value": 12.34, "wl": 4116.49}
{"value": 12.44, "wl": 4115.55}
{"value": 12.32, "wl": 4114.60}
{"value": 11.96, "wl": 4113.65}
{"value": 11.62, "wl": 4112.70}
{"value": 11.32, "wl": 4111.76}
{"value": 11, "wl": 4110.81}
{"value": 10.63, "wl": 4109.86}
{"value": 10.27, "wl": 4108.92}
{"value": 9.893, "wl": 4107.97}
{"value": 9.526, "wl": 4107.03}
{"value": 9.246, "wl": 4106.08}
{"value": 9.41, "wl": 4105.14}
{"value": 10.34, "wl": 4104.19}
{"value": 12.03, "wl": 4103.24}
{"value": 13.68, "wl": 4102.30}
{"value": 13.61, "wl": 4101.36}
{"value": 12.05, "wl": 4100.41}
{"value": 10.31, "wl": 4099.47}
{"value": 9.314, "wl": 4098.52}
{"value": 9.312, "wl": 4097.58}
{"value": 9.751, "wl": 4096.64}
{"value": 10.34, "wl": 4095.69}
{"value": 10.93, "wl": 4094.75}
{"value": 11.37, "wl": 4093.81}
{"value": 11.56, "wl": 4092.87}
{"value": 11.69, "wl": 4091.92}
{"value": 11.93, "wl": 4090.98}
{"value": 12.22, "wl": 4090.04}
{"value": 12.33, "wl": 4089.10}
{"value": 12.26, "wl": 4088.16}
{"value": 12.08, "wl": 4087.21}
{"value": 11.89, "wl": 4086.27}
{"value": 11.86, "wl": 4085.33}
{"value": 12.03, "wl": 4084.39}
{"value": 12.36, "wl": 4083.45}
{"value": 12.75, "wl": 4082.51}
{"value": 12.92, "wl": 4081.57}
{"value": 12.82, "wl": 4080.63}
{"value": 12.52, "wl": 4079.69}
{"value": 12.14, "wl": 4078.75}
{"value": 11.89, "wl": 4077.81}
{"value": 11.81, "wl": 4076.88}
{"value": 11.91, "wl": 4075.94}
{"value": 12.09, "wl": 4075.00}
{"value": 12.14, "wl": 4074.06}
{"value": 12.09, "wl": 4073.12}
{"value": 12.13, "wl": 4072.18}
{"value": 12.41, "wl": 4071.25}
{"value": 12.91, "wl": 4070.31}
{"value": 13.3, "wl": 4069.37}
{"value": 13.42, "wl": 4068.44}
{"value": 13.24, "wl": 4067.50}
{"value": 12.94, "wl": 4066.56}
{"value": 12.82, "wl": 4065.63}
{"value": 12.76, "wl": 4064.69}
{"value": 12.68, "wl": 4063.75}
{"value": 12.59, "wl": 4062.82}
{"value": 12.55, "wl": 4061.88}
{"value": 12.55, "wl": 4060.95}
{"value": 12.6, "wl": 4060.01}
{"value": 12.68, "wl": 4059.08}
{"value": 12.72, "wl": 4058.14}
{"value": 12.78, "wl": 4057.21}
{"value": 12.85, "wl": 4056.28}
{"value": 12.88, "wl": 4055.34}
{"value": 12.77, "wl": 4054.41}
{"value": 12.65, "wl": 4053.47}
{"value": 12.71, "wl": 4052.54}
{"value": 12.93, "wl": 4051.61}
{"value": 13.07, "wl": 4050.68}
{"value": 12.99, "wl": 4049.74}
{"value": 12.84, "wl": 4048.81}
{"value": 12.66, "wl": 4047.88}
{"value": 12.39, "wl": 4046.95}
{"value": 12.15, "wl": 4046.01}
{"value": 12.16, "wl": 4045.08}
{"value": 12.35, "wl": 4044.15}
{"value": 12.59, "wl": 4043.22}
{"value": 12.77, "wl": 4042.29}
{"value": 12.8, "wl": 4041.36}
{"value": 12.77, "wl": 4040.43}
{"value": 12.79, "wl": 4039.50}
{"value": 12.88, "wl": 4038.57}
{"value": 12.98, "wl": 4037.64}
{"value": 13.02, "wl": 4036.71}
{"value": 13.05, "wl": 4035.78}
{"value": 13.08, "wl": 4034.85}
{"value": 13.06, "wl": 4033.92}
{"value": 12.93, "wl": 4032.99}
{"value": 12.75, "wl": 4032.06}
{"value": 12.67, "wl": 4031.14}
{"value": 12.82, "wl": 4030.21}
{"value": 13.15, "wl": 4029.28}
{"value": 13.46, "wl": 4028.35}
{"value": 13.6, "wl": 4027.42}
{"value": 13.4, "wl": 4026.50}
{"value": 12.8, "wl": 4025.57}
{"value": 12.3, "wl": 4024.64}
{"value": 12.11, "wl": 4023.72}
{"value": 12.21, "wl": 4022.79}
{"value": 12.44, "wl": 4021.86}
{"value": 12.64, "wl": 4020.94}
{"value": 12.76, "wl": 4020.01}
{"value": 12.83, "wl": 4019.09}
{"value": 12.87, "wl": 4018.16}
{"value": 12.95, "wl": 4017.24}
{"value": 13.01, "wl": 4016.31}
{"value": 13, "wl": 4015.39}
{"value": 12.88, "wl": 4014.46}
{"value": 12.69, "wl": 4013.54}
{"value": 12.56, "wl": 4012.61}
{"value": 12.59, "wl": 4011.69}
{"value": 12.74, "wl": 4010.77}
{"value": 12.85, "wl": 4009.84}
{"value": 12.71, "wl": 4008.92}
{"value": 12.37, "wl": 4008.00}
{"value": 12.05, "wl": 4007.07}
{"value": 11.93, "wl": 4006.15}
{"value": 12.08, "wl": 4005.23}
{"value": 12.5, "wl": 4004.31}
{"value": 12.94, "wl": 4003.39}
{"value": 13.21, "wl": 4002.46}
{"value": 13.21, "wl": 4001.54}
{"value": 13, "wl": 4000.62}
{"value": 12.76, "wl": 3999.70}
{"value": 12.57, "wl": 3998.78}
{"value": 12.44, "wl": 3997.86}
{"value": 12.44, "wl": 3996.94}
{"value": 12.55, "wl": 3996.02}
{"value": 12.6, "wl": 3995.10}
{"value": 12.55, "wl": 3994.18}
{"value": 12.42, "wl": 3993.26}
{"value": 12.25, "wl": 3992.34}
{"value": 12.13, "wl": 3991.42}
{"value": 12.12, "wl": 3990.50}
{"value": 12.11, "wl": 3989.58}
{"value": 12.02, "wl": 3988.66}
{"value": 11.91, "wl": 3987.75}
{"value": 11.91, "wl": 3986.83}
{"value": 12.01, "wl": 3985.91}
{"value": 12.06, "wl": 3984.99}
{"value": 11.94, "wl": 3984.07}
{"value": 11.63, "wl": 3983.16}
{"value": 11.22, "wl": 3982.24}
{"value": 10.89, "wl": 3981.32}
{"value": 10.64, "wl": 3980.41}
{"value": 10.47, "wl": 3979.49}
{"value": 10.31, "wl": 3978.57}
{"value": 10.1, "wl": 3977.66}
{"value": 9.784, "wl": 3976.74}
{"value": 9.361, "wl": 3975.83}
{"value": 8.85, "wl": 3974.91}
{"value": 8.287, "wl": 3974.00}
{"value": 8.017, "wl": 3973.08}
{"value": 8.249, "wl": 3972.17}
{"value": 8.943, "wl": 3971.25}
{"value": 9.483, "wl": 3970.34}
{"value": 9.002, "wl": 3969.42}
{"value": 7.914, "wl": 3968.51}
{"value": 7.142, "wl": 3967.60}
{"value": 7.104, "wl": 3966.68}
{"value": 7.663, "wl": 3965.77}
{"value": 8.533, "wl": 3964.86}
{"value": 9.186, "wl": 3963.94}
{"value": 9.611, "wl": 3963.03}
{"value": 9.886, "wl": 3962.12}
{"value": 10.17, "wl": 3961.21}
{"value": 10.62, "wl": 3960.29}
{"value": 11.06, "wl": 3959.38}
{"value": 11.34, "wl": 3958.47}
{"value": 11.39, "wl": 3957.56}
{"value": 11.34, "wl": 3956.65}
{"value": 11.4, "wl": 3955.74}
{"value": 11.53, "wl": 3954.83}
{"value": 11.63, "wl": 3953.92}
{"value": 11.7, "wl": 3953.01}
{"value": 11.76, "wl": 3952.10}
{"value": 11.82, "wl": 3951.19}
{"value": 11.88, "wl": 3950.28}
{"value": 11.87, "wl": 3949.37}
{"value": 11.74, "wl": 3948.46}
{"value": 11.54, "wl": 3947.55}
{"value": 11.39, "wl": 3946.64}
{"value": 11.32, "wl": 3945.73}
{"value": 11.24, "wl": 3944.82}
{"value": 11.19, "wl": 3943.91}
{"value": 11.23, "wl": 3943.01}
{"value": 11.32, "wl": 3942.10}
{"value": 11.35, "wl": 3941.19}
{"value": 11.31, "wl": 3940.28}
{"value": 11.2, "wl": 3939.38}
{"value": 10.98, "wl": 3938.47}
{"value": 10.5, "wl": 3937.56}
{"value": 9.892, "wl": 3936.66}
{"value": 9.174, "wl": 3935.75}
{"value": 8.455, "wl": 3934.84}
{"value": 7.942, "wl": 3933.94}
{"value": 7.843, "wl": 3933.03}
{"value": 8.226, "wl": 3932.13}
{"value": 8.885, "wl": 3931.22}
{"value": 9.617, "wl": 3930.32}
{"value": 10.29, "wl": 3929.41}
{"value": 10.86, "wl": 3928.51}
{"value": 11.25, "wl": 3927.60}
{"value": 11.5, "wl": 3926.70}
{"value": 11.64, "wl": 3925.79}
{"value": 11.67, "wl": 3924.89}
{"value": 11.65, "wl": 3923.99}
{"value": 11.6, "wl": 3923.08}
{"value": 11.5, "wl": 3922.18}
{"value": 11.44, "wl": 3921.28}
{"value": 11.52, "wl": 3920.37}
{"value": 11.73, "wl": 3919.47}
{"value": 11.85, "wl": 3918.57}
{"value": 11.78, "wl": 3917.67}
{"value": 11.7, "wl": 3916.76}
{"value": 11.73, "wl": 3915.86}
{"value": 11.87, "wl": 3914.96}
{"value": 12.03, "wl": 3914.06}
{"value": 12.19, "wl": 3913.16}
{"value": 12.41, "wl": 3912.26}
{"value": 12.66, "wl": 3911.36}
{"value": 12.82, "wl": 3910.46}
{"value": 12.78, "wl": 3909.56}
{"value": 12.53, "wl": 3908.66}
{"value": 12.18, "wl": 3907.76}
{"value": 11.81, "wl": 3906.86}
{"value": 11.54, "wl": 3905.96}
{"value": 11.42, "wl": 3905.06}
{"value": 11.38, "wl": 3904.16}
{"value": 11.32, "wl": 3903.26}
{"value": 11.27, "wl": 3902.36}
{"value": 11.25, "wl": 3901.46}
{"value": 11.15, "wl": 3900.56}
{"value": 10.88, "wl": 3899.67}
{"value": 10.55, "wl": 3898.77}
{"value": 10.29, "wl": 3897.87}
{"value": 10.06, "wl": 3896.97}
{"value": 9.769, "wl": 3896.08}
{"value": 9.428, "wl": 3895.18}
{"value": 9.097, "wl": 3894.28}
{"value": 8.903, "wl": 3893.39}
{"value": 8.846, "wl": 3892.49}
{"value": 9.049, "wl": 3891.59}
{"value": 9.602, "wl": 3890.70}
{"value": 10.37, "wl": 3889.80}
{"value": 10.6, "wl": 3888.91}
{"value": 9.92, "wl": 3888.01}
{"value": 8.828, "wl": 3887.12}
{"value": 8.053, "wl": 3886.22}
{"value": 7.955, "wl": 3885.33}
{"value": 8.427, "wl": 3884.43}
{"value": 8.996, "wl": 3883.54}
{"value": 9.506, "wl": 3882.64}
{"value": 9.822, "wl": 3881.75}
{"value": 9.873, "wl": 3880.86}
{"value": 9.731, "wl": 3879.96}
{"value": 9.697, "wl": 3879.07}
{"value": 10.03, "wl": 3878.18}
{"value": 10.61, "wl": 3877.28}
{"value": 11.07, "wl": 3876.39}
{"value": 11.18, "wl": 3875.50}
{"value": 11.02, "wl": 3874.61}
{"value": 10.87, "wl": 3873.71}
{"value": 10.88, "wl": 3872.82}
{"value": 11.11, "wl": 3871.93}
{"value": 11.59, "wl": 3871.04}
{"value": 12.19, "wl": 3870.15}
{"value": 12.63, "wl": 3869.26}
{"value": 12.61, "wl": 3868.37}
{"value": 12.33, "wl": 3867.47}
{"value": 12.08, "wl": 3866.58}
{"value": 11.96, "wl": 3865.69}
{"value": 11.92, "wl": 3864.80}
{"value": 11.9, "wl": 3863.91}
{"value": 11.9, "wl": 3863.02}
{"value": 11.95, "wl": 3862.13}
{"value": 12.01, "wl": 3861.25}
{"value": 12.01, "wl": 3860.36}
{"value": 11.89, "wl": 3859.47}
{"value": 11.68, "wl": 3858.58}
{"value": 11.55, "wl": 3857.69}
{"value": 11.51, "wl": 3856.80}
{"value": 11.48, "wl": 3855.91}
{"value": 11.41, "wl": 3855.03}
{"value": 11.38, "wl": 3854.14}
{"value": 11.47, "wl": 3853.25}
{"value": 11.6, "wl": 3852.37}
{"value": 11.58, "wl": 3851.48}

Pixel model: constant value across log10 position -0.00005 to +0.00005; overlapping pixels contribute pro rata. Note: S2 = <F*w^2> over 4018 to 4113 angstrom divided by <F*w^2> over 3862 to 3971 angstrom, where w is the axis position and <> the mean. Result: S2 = 1.2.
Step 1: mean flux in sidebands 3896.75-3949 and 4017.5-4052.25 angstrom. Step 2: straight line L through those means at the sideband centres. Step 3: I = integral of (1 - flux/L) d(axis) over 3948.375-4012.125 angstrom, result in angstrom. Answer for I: 4.60 angstrom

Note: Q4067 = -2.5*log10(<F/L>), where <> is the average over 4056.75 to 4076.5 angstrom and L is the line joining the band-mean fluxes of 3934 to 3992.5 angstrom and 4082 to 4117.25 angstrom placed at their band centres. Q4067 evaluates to -0.13 mag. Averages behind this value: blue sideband 10.5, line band 12.6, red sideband 11.4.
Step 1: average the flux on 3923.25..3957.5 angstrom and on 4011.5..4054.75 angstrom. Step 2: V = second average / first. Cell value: 1.18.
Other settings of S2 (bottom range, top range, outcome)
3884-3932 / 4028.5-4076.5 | 1.26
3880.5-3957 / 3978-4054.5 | 1.22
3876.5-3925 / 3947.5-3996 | 1.03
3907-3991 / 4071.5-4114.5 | 1.15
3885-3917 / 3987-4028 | 1.23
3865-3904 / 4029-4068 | 1.34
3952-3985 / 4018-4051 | 1.33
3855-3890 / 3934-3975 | 0.98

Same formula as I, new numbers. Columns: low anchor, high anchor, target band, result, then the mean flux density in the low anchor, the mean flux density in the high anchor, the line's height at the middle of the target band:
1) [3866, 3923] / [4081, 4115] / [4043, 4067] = -3.08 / 10.9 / 11.3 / 11.2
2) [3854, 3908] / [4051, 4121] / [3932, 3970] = 2.80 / 10.7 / 11.9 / 11.2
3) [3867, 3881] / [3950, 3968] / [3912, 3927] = -1.48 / 11.1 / 10.3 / 10.7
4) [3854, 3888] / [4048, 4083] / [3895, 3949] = 1.41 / 10.9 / 12.6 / 11.4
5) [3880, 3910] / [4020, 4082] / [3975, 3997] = 0.32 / 10.2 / 12.7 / 11.7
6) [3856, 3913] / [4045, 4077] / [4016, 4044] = -1.15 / 10.9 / 12.6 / 12.3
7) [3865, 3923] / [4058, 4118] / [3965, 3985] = 3.30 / 10.9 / 11.8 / 11.3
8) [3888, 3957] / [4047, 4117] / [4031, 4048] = -1.46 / 11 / 12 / 11.7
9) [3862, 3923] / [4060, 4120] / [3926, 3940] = 1.63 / 10.9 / 11.8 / 11.1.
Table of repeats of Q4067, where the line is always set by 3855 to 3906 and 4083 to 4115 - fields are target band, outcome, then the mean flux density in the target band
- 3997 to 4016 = -0.15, 12.7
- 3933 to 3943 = 0.07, 10.1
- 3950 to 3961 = -0.05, 11.4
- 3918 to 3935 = 0.03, 10.5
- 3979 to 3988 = -0.05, 11.4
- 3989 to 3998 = -0.13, 12.3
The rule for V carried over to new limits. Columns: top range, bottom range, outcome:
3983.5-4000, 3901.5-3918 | 1.03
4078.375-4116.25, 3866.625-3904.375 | 1.11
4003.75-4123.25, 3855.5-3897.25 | 1.16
